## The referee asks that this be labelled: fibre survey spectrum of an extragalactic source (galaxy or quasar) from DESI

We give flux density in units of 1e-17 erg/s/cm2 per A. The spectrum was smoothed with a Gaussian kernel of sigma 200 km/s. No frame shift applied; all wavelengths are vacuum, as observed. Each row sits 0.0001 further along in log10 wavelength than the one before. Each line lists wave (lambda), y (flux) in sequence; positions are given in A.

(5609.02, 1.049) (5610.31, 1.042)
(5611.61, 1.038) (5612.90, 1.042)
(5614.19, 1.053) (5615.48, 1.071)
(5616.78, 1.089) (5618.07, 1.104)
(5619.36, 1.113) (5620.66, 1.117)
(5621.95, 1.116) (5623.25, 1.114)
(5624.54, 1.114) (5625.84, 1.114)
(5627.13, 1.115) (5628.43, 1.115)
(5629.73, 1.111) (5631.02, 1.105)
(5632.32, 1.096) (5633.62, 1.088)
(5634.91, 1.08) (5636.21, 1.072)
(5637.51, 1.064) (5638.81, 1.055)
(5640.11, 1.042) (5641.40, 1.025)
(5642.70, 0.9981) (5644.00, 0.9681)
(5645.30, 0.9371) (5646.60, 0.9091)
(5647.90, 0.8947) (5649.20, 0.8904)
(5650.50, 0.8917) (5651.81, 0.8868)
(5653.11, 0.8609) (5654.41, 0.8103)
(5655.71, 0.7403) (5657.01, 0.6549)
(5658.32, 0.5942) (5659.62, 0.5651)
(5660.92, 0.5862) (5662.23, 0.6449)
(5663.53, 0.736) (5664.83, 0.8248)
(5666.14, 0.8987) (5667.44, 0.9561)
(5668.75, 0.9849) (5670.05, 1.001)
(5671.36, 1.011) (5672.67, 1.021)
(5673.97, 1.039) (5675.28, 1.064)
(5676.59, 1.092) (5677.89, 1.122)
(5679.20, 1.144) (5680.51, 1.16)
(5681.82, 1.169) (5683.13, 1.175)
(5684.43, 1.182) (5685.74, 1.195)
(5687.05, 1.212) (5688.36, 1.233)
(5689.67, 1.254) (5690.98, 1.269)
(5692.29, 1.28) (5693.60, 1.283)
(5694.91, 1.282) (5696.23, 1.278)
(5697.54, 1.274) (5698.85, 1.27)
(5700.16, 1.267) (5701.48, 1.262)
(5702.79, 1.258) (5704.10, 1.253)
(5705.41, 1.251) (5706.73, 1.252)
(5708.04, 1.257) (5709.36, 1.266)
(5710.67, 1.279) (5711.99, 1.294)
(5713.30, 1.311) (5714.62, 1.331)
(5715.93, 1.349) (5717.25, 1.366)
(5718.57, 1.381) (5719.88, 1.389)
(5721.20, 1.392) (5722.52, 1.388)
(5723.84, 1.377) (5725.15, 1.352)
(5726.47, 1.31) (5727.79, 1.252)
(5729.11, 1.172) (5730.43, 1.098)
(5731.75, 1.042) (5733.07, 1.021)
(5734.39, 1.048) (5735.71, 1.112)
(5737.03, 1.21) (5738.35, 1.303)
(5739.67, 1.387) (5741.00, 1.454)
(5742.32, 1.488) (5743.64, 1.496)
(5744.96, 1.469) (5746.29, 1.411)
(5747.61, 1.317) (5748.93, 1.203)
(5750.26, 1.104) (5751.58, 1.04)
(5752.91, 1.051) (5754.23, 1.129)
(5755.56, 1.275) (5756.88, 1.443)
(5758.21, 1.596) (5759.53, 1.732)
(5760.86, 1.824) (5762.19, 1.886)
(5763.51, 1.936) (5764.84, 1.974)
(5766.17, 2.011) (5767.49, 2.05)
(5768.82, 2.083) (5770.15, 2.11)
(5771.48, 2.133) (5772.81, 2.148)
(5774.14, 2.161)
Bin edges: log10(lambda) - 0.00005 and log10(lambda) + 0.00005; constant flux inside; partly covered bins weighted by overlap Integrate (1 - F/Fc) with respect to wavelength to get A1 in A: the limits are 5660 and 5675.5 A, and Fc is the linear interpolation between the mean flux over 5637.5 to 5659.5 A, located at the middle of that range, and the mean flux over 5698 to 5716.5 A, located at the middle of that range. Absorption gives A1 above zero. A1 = 2.0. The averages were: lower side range 0.882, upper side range 1.28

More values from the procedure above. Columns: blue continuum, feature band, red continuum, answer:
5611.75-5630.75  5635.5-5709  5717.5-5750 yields 9.1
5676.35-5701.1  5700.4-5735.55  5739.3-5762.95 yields 1.1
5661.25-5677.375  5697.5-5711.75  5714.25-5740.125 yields -1.6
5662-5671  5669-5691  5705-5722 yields -2.7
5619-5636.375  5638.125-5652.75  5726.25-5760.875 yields 2.3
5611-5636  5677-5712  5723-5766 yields 0.5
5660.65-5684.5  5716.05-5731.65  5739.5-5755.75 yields -1.5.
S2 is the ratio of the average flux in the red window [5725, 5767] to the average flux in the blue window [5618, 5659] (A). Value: 1.40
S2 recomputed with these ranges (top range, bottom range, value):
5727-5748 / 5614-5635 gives 1.15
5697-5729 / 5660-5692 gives 1.26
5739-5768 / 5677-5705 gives 1.23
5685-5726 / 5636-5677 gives 1.45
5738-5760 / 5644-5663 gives 1.72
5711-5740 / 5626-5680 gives 1.34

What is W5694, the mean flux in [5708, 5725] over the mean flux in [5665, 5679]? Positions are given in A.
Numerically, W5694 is 1.32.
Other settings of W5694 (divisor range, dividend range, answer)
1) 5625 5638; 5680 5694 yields 1.11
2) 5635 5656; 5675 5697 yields 1.27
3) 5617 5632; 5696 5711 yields 1.14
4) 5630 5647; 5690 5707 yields 1.22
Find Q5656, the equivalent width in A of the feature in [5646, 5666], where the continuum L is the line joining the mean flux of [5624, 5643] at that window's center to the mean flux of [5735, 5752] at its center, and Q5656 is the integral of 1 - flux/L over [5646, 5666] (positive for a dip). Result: 6.35 A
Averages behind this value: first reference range 1.08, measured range 0.769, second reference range 1.31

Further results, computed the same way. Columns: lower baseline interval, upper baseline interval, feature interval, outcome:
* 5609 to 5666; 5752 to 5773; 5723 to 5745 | 4.4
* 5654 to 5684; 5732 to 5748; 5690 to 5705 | -2.8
